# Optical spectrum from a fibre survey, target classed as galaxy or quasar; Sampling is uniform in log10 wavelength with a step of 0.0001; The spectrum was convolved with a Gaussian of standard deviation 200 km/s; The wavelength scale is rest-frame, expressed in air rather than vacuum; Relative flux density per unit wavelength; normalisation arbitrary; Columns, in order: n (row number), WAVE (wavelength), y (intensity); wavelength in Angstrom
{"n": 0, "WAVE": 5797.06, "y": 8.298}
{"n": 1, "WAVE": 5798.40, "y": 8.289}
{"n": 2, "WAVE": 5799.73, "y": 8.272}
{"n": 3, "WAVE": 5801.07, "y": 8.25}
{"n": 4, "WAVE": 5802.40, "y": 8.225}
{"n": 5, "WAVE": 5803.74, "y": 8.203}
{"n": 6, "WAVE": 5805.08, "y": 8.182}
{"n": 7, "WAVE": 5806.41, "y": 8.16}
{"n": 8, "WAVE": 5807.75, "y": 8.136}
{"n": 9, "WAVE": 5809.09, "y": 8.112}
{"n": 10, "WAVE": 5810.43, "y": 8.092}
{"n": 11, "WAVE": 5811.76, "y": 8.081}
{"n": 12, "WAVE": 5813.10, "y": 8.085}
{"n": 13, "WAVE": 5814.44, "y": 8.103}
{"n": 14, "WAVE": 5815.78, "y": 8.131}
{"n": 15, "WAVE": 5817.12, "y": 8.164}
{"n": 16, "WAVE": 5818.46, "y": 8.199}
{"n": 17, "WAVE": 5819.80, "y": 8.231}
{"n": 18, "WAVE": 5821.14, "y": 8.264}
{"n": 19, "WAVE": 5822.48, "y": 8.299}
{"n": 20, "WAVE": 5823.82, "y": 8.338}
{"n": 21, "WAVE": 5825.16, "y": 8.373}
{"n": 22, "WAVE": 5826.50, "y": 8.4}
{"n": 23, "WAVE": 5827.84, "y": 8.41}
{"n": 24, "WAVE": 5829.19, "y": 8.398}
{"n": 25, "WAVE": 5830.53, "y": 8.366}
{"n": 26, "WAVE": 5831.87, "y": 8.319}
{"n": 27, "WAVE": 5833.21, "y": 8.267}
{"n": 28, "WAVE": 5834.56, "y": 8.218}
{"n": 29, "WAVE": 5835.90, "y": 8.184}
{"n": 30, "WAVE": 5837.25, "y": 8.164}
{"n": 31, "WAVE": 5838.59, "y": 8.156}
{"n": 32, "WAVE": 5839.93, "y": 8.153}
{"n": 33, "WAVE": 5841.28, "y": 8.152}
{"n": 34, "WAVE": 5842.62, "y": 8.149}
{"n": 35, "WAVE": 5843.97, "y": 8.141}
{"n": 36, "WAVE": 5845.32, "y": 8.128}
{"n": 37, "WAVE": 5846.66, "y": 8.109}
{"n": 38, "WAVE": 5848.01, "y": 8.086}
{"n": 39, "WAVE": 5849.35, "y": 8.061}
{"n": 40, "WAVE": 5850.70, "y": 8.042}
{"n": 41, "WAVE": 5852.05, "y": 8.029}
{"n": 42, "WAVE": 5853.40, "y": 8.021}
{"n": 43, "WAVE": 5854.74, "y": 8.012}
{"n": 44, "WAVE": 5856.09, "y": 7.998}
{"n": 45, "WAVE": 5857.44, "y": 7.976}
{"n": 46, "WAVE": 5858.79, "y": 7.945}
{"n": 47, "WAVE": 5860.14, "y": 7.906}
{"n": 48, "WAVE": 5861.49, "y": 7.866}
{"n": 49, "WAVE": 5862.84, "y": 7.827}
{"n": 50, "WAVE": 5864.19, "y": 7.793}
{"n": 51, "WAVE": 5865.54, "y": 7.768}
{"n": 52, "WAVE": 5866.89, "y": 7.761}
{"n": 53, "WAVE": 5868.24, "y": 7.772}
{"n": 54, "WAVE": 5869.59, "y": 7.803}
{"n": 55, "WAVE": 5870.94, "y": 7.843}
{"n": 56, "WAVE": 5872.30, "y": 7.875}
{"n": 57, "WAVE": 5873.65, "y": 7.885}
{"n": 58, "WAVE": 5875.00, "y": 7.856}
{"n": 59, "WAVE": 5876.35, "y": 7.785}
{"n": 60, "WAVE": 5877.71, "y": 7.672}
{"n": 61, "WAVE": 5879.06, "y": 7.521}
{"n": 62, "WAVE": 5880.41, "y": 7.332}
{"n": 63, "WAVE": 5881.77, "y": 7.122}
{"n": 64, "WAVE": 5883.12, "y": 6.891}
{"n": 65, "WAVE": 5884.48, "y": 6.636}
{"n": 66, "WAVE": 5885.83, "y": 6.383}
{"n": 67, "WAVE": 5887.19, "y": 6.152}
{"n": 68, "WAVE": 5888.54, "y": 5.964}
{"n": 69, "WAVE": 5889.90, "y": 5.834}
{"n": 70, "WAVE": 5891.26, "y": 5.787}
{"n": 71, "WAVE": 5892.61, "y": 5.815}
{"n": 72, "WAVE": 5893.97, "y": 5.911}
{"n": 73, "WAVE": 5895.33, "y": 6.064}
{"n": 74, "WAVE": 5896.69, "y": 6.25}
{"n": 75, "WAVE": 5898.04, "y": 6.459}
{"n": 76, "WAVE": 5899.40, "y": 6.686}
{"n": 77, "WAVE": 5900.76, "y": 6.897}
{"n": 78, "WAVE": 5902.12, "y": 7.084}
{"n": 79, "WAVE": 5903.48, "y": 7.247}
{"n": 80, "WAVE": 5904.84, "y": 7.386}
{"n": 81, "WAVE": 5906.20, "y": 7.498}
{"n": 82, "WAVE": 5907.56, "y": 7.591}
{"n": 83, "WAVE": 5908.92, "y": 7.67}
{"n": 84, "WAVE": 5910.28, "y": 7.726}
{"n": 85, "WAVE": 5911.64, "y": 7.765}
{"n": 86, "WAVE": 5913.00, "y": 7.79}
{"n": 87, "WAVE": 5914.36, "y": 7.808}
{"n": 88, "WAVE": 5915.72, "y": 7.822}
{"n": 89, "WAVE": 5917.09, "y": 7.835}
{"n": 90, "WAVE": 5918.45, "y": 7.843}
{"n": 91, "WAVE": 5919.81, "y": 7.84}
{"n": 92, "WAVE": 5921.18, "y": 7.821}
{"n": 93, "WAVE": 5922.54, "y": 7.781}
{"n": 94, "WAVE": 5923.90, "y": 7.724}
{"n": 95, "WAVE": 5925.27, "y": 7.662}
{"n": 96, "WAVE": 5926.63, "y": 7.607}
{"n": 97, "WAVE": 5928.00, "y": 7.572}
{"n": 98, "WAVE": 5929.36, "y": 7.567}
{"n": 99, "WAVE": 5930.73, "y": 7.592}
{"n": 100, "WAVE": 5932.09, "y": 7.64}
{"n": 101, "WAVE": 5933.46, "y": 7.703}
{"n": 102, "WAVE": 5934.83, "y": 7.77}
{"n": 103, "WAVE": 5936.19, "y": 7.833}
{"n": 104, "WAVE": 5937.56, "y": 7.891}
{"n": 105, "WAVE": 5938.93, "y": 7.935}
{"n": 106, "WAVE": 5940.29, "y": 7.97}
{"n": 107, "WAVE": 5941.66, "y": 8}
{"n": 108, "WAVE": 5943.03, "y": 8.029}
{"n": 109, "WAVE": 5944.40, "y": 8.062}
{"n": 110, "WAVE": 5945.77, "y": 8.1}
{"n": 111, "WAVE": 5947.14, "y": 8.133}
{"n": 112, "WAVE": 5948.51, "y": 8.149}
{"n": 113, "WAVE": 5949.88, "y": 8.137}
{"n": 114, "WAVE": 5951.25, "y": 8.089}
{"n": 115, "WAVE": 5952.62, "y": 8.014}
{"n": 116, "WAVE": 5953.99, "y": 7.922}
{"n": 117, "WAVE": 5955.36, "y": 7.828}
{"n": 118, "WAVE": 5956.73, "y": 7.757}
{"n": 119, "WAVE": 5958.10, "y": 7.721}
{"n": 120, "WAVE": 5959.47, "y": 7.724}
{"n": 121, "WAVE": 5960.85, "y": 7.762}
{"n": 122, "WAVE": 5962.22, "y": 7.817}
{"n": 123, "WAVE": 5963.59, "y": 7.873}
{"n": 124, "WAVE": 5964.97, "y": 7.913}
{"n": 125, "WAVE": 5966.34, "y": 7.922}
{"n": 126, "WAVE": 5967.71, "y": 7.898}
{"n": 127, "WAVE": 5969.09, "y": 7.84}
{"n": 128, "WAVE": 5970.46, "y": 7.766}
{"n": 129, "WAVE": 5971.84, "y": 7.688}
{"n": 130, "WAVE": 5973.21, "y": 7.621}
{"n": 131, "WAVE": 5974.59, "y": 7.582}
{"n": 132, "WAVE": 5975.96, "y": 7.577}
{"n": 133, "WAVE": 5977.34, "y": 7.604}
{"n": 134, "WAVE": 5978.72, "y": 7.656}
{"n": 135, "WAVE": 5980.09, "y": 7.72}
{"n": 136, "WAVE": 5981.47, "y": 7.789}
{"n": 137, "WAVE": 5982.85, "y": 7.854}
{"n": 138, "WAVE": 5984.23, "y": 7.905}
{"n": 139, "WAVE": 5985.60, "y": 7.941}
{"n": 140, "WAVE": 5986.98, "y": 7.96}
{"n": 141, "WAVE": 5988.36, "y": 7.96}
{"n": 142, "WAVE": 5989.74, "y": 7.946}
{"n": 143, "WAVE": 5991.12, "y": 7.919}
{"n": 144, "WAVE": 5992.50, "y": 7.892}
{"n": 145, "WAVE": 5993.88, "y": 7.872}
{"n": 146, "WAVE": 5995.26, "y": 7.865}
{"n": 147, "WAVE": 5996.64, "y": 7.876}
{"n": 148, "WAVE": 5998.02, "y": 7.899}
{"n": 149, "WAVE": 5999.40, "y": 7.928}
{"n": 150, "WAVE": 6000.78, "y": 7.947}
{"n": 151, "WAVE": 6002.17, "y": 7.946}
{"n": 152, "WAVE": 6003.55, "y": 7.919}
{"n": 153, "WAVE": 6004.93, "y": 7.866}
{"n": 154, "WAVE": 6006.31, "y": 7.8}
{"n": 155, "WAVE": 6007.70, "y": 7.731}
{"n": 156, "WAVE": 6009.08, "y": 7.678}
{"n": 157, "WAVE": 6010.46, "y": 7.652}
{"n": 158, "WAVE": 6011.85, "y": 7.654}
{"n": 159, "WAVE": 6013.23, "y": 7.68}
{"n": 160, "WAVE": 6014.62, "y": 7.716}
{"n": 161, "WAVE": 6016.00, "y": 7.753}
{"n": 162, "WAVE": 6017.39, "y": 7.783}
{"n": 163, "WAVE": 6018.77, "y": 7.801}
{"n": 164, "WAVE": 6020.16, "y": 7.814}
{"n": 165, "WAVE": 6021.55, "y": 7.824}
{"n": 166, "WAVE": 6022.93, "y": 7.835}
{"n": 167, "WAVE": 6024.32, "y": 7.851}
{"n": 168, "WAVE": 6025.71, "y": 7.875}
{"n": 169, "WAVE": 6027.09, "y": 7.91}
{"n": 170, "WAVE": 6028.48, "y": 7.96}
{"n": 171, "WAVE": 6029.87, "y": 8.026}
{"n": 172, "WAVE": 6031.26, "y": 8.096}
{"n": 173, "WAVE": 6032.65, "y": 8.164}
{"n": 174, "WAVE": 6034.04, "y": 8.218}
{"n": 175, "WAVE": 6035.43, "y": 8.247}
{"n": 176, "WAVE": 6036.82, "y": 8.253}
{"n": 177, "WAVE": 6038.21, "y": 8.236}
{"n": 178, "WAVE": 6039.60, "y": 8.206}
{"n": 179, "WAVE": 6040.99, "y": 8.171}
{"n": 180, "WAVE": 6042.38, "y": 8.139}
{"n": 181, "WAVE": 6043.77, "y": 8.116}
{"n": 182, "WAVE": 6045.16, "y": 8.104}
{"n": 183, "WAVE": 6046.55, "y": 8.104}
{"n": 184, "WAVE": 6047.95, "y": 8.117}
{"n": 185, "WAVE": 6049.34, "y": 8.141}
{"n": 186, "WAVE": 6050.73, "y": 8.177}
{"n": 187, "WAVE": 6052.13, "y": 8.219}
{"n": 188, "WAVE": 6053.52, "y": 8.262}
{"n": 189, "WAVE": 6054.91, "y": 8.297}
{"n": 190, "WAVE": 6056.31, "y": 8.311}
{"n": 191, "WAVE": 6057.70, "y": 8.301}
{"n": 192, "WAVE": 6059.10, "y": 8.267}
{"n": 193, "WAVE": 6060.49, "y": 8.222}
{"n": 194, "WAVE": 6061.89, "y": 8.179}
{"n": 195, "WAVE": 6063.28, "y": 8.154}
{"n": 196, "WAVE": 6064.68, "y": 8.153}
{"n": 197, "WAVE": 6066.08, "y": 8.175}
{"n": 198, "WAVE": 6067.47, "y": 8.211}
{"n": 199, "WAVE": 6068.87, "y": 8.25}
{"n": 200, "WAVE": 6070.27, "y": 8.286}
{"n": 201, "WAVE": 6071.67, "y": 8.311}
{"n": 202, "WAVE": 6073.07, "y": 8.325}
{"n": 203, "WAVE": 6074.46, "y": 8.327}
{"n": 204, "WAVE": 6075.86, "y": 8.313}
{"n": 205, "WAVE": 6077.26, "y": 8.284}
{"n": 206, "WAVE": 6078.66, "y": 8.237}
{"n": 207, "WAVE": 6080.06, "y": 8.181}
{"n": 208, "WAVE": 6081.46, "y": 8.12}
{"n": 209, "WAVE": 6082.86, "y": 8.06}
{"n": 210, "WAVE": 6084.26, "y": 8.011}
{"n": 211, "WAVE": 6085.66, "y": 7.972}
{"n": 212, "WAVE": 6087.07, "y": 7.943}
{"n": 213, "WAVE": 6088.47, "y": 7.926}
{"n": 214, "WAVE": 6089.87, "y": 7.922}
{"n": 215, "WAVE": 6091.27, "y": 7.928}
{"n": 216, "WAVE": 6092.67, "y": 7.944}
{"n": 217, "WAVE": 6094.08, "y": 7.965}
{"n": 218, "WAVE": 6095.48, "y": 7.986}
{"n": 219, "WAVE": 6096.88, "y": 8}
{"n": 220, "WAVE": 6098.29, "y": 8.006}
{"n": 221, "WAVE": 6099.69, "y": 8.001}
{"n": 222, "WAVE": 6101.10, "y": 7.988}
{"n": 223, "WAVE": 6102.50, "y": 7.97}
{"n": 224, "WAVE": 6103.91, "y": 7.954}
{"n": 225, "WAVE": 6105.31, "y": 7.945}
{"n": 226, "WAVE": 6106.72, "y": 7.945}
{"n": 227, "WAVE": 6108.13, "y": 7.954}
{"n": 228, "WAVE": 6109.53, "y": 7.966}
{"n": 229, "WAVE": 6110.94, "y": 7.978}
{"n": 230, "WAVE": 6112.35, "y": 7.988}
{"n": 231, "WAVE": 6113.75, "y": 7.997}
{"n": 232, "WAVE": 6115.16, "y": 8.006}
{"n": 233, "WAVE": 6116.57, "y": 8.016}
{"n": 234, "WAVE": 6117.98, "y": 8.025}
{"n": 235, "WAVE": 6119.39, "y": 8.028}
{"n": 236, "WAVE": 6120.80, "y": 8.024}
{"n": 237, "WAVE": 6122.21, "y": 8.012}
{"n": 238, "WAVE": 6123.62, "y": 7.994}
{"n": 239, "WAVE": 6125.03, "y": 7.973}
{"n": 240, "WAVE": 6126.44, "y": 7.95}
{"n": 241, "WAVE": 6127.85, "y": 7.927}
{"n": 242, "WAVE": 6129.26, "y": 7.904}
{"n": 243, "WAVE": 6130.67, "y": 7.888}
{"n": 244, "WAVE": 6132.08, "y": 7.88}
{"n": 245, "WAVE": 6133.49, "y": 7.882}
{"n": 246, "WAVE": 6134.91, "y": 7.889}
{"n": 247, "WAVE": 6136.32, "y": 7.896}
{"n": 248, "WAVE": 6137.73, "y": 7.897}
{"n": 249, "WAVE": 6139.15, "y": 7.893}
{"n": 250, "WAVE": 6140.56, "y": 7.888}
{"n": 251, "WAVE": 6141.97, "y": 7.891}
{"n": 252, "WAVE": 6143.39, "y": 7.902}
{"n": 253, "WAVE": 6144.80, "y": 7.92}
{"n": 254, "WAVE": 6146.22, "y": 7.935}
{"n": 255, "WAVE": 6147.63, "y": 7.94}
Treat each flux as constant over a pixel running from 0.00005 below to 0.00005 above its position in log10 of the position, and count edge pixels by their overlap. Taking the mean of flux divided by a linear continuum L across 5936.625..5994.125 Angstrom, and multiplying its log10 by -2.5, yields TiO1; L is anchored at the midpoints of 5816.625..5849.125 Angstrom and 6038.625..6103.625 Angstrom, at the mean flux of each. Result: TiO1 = 0.04 mag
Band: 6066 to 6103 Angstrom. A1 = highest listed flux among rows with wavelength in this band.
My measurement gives 8.327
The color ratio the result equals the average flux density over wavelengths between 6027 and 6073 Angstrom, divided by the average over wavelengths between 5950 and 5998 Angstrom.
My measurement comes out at 1.05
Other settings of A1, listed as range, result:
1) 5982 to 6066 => 8.311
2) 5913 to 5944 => 8.029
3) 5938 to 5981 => 8.149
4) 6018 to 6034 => 8.164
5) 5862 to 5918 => 7.885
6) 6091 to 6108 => 8.006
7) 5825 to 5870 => 8.41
